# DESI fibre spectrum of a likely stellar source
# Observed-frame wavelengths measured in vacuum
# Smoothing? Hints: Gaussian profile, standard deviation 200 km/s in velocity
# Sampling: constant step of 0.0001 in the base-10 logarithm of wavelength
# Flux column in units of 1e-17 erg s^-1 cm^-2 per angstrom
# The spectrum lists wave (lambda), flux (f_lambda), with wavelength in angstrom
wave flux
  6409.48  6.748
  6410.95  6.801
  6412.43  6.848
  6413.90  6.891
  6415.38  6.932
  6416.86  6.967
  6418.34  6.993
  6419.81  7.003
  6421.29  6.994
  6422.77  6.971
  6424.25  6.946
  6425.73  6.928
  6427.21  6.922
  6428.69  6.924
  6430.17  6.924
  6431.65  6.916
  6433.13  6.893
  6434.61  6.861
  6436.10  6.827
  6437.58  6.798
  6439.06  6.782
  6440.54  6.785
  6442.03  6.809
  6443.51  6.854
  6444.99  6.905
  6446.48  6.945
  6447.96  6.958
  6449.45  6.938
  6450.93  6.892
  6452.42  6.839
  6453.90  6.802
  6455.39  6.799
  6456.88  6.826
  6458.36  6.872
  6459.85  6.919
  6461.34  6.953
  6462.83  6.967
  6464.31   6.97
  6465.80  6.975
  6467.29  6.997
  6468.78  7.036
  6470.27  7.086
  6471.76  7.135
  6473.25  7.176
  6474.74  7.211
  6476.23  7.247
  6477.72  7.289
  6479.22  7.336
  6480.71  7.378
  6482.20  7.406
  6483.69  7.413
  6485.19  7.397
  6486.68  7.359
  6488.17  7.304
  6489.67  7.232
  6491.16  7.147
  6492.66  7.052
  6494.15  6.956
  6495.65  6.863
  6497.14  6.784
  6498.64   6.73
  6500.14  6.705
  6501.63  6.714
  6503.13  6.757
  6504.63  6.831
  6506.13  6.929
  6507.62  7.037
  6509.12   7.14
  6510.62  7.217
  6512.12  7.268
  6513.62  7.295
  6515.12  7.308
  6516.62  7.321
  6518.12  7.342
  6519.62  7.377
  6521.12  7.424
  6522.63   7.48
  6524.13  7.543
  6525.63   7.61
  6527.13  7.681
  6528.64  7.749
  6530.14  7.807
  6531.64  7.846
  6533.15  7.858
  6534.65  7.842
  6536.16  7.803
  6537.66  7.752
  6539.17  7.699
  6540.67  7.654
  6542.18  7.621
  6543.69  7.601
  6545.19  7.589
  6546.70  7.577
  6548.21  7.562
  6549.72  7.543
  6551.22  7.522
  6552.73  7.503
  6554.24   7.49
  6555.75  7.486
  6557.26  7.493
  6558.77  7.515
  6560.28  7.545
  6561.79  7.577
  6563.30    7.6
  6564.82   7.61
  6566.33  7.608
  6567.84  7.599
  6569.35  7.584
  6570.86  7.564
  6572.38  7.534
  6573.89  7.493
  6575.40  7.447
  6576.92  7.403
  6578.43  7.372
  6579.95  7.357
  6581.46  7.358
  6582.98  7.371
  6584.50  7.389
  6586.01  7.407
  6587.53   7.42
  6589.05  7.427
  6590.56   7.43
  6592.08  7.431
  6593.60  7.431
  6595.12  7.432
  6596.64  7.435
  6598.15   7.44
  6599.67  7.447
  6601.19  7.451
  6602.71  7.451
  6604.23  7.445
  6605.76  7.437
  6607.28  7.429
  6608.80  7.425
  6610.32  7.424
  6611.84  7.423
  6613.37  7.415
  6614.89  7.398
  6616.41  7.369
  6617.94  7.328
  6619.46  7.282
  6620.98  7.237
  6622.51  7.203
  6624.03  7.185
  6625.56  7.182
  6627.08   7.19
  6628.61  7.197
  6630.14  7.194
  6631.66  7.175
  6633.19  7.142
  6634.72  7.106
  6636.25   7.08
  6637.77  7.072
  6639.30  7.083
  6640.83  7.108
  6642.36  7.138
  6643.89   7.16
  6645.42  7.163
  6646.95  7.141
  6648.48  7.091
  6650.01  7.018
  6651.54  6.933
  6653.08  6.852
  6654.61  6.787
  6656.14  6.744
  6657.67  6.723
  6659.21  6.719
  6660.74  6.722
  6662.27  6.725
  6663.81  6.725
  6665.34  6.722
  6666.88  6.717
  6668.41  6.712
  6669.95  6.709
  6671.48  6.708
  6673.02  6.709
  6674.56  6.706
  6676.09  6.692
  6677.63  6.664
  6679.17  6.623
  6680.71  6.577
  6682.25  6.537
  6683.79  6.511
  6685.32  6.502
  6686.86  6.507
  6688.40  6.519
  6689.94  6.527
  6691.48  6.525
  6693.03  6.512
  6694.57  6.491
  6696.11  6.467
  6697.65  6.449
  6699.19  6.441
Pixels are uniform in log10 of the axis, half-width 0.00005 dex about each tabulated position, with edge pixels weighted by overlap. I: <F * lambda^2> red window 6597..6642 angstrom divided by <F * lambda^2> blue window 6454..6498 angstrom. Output 1.07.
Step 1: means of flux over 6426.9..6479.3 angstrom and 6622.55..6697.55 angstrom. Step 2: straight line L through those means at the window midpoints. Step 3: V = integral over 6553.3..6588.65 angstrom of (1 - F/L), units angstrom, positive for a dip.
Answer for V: -3.10 angstrom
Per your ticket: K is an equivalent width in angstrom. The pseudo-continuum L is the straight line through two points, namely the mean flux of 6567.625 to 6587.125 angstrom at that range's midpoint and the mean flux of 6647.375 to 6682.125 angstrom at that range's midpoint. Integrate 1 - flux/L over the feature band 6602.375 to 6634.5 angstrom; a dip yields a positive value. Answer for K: -0.8 angstrom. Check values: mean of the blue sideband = 7.45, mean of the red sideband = 6.75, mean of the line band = 7.3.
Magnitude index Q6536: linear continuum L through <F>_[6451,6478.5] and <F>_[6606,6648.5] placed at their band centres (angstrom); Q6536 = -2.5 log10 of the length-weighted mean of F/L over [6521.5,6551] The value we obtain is -0.08 mag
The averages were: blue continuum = 7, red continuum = 7.23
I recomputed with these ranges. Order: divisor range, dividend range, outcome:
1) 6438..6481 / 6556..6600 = 1.11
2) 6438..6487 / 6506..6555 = 1.09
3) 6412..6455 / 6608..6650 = 1.11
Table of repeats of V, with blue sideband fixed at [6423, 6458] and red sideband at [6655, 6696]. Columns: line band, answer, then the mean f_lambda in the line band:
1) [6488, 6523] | -1.4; 7.08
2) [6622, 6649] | -1.9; 7.15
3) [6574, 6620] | -4.8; 7.41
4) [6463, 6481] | -0.8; 7.14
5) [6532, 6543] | -1.6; 7.74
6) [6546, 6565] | -2.2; 7.54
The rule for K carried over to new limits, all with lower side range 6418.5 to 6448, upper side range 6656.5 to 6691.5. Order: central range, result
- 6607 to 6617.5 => -1.1 angstrom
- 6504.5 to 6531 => -2.2 angstrom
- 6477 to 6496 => -1.1 angstrom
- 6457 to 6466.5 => -0.1 angstrom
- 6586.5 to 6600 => -1.4 angstrom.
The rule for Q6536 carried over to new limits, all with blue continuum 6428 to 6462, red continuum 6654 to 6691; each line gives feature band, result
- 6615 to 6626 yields -0.087 mag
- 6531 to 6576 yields -0.126 mag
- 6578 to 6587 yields -0.097 mag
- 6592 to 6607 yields -0.109 mag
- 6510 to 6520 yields -0.077 mag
